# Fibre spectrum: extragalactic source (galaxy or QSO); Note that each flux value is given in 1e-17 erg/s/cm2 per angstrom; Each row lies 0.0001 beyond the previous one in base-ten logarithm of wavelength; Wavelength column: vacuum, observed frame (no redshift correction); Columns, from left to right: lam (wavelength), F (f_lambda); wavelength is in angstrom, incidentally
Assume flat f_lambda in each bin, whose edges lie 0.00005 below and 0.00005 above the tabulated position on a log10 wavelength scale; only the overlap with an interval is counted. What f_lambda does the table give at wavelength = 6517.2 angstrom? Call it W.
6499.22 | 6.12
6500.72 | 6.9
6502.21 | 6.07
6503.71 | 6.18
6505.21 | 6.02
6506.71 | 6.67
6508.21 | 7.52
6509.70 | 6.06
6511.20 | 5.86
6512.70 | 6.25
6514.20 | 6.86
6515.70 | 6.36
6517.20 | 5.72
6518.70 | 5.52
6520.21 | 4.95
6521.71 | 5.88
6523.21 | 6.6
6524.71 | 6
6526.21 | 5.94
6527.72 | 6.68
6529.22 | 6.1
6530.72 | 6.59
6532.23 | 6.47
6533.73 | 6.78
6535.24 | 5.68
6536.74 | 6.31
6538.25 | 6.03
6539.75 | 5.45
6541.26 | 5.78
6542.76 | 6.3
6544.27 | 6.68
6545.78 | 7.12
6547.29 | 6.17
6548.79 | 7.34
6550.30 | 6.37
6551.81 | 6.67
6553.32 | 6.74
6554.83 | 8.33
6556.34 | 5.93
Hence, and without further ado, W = 5.72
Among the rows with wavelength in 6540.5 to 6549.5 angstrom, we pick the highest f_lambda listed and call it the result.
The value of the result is 7.34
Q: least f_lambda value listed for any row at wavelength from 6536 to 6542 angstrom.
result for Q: 5.45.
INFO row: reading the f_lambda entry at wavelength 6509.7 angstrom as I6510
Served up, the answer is 6.06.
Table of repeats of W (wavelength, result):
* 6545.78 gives 7.12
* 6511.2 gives 5.86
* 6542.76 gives 6.3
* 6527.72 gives 6.68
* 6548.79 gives 7.34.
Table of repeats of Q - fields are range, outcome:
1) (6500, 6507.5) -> 6.02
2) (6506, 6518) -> 5.72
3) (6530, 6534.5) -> 6.47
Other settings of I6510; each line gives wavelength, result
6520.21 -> 4.95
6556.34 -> 5.93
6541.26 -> 5.78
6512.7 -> 6.25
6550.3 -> 6.37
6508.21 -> 7.52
